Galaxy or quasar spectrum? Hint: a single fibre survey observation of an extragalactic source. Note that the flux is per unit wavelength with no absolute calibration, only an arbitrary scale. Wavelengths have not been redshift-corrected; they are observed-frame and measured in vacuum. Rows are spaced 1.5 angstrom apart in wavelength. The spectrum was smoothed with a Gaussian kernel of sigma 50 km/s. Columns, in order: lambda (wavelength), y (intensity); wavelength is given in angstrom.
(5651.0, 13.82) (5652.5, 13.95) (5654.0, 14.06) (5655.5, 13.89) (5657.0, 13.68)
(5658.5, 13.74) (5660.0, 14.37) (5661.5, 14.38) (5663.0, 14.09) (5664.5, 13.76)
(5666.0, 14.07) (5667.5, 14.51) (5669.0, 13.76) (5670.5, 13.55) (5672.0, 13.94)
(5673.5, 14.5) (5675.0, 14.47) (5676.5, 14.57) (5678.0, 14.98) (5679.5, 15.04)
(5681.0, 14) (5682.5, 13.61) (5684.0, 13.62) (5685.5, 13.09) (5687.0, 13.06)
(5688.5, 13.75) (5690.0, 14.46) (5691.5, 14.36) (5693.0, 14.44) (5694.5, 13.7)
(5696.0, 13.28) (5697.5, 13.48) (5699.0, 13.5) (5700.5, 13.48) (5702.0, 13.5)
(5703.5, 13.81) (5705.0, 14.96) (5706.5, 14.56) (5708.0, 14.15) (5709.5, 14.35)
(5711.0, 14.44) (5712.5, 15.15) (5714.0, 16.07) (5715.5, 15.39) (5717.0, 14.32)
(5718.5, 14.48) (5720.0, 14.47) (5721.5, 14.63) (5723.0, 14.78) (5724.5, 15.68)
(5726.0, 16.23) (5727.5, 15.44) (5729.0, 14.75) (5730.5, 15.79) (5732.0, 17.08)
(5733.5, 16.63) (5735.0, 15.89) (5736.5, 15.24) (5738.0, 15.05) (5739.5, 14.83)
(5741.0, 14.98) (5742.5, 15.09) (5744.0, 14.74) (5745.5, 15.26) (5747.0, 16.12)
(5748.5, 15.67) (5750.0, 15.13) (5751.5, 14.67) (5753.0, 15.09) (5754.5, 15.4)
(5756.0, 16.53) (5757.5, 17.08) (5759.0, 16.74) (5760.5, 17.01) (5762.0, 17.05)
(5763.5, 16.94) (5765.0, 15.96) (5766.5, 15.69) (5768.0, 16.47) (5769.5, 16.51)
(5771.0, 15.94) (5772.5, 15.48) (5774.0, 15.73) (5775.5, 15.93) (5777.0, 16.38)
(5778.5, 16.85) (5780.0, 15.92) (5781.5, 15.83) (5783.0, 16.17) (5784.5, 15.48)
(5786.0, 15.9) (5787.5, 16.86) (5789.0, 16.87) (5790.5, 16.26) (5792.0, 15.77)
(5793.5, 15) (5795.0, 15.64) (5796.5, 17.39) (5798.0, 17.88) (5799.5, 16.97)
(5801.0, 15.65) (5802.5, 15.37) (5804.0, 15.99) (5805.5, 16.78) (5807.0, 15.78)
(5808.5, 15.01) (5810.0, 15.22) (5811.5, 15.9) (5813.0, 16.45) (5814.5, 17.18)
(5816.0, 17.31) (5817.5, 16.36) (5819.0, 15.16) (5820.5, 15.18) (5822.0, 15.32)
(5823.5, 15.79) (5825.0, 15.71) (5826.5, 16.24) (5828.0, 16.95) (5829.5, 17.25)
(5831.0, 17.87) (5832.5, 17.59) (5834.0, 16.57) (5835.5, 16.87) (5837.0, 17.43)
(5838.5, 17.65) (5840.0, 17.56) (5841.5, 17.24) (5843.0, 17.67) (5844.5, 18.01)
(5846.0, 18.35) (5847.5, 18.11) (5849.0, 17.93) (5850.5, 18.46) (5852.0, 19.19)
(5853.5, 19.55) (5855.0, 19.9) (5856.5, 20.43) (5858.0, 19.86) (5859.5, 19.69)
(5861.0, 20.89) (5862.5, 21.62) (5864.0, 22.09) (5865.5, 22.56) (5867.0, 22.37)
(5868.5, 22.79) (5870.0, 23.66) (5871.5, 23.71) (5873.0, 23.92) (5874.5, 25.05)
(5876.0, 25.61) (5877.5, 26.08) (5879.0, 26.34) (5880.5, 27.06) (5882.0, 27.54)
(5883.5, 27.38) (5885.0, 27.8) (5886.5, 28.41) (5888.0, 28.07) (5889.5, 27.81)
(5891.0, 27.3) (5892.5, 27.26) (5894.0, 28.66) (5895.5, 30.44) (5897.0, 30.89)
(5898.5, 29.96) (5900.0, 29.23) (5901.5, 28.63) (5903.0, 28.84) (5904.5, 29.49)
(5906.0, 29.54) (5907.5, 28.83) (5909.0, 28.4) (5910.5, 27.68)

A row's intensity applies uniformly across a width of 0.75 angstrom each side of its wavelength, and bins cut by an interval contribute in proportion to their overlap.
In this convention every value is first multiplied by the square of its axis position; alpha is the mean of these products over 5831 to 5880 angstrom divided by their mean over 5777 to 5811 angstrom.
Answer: 1.3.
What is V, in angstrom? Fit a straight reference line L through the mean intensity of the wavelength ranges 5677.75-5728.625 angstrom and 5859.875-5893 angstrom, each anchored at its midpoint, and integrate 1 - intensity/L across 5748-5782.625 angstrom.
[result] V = 4.0 angstrom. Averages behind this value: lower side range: 14.4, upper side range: 25.2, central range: 16.1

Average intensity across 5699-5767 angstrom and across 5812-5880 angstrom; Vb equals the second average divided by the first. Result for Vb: 1.3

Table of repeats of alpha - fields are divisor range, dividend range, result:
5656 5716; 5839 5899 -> 1.76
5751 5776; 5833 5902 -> 1.48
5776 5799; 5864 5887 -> 1.60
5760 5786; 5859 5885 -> 1.55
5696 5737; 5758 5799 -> 1.12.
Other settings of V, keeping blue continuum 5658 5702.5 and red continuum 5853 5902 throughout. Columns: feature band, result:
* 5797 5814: 4.02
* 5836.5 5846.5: 2.37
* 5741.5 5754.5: 1.90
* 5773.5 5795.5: 4.28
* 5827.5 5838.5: 2.64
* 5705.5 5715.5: 0.55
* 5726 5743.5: 1.57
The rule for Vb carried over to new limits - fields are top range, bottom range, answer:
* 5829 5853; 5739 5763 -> 1.13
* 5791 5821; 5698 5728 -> 1.10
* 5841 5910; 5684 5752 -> 1.66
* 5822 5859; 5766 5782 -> 1.11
